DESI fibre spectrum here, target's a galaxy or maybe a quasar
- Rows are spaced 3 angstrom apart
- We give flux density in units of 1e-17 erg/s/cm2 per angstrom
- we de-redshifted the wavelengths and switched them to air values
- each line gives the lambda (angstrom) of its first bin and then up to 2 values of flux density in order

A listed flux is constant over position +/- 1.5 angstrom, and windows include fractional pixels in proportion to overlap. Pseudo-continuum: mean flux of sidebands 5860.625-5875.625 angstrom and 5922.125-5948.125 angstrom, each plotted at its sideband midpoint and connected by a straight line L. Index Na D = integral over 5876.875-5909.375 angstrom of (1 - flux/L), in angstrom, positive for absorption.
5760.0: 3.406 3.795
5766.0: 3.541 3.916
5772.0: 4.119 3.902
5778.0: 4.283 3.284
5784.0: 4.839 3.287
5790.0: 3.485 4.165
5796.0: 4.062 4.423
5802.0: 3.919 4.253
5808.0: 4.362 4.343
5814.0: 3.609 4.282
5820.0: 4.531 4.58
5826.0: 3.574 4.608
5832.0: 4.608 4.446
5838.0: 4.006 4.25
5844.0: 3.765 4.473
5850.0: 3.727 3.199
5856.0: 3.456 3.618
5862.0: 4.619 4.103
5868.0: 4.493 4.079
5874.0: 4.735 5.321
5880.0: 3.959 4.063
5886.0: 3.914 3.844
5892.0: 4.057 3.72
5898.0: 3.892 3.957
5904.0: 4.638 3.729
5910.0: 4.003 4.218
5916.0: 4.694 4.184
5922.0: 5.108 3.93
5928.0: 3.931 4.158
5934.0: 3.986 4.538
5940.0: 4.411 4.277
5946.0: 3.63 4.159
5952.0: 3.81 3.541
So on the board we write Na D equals 2.06 angstrom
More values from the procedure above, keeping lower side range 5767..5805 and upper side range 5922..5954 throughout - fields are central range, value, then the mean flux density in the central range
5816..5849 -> -2.1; 4.28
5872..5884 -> -1.3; 4.52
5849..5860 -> 1.5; 3.48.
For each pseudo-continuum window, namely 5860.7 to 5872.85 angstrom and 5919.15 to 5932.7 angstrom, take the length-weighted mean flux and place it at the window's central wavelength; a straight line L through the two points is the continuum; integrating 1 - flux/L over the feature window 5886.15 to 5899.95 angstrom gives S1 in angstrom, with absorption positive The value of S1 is 1.3 angstrom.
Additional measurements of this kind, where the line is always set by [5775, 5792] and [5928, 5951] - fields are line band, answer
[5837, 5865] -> 0.5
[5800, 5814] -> -1.0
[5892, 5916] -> 0.1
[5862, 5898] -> -1.6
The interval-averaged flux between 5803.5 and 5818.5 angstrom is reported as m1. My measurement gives 4.17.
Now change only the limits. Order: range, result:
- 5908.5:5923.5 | 4.44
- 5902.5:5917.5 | 4.26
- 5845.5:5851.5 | 4.1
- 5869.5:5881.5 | 4.52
